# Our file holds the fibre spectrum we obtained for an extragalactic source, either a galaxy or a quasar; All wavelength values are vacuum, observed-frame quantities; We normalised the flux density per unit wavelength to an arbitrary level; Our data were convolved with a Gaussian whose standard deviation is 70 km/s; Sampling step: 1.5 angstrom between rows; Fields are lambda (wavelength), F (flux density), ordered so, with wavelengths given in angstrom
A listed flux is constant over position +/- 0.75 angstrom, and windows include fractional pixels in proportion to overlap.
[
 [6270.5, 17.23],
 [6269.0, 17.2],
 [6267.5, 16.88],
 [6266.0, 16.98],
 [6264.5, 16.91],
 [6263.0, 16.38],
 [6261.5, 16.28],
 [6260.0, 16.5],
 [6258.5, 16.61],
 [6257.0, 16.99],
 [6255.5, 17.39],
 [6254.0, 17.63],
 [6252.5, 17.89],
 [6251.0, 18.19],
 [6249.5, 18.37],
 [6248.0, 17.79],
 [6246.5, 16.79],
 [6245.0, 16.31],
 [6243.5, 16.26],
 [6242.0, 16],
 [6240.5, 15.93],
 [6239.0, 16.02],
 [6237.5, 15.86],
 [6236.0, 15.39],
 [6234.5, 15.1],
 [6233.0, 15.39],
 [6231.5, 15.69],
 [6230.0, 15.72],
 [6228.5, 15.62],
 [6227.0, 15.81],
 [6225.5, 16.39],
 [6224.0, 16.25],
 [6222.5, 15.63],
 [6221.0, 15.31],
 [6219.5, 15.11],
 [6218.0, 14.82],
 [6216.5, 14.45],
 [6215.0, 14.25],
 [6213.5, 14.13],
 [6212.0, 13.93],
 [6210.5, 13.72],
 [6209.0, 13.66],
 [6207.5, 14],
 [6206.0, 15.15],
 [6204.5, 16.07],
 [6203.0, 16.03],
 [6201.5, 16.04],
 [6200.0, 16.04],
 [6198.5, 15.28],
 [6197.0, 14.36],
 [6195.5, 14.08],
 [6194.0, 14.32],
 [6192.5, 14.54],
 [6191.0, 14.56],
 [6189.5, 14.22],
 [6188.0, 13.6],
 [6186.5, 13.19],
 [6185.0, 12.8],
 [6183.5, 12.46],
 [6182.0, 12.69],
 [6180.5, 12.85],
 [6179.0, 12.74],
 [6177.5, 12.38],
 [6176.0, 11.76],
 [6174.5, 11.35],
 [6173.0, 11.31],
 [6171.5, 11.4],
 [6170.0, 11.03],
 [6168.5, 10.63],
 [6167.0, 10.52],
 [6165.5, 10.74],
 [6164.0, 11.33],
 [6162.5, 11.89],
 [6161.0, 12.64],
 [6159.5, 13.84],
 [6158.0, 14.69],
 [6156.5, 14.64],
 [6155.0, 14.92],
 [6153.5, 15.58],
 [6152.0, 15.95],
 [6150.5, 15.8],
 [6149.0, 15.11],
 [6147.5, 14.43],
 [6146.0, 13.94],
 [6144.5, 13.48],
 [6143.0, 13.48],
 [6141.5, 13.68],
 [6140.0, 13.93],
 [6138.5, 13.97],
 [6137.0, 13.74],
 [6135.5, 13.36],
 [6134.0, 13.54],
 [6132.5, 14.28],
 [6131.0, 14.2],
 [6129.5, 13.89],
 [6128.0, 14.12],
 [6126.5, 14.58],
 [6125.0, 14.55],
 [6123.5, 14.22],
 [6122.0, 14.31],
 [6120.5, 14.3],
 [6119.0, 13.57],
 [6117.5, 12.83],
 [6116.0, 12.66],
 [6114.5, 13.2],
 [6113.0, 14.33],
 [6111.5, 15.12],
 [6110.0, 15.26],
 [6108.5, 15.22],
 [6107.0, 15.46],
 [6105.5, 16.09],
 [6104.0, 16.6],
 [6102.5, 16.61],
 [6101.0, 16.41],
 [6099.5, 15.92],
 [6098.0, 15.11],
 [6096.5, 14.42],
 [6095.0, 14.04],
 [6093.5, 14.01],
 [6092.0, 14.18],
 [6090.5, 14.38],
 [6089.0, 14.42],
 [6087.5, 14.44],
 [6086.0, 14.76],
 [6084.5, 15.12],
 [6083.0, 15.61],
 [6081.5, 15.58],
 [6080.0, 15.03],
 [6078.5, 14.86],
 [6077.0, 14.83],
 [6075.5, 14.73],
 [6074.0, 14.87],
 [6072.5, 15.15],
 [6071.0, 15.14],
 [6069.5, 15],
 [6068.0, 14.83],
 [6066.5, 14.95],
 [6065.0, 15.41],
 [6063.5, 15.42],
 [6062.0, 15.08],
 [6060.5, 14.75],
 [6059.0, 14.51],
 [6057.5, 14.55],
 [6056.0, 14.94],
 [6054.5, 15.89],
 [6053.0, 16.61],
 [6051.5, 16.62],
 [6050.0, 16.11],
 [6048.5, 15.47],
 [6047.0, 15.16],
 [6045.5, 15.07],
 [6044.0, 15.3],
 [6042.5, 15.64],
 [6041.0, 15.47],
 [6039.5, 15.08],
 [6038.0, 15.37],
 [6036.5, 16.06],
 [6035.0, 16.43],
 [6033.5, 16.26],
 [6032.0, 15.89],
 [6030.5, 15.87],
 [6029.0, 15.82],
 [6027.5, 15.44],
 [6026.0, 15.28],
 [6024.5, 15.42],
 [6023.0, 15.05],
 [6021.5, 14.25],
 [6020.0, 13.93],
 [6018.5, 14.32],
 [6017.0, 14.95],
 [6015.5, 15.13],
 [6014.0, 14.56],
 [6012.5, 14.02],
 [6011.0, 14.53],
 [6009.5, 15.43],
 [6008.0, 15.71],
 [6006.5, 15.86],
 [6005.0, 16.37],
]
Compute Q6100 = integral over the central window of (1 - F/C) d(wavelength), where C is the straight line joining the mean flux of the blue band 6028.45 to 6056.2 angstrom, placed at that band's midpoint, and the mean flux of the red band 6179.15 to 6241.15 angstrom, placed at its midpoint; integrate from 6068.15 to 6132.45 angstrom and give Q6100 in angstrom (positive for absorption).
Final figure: 2.83 angstrom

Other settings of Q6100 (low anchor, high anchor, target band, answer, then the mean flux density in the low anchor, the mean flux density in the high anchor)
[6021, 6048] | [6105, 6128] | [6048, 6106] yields -1.1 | 15.5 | 14.4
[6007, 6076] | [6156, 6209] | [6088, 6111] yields -1.2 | 15.3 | 13.3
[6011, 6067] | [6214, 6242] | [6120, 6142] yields 1.9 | 15.3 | 15.5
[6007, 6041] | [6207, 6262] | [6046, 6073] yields 0.0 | 15.2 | 15.9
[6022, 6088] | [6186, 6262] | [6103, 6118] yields 0.7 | 15.3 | 15.6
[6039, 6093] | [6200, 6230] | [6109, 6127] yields 1.2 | 15.1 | 15.1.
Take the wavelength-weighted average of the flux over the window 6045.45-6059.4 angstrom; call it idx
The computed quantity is 15.5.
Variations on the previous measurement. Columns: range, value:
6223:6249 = 16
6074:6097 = 14.7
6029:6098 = 15.2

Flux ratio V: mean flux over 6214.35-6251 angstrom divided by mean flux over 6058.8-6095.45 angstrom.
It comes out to 1.07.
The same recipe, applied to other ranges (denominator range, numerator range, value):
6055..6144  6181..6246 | 1.02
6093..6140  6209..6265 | 1.10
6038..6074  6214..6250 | 1.03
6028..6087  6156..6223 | 0.88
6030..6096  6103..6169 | 0.92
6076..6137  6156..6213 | 0.91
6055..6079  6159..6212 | 0.89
